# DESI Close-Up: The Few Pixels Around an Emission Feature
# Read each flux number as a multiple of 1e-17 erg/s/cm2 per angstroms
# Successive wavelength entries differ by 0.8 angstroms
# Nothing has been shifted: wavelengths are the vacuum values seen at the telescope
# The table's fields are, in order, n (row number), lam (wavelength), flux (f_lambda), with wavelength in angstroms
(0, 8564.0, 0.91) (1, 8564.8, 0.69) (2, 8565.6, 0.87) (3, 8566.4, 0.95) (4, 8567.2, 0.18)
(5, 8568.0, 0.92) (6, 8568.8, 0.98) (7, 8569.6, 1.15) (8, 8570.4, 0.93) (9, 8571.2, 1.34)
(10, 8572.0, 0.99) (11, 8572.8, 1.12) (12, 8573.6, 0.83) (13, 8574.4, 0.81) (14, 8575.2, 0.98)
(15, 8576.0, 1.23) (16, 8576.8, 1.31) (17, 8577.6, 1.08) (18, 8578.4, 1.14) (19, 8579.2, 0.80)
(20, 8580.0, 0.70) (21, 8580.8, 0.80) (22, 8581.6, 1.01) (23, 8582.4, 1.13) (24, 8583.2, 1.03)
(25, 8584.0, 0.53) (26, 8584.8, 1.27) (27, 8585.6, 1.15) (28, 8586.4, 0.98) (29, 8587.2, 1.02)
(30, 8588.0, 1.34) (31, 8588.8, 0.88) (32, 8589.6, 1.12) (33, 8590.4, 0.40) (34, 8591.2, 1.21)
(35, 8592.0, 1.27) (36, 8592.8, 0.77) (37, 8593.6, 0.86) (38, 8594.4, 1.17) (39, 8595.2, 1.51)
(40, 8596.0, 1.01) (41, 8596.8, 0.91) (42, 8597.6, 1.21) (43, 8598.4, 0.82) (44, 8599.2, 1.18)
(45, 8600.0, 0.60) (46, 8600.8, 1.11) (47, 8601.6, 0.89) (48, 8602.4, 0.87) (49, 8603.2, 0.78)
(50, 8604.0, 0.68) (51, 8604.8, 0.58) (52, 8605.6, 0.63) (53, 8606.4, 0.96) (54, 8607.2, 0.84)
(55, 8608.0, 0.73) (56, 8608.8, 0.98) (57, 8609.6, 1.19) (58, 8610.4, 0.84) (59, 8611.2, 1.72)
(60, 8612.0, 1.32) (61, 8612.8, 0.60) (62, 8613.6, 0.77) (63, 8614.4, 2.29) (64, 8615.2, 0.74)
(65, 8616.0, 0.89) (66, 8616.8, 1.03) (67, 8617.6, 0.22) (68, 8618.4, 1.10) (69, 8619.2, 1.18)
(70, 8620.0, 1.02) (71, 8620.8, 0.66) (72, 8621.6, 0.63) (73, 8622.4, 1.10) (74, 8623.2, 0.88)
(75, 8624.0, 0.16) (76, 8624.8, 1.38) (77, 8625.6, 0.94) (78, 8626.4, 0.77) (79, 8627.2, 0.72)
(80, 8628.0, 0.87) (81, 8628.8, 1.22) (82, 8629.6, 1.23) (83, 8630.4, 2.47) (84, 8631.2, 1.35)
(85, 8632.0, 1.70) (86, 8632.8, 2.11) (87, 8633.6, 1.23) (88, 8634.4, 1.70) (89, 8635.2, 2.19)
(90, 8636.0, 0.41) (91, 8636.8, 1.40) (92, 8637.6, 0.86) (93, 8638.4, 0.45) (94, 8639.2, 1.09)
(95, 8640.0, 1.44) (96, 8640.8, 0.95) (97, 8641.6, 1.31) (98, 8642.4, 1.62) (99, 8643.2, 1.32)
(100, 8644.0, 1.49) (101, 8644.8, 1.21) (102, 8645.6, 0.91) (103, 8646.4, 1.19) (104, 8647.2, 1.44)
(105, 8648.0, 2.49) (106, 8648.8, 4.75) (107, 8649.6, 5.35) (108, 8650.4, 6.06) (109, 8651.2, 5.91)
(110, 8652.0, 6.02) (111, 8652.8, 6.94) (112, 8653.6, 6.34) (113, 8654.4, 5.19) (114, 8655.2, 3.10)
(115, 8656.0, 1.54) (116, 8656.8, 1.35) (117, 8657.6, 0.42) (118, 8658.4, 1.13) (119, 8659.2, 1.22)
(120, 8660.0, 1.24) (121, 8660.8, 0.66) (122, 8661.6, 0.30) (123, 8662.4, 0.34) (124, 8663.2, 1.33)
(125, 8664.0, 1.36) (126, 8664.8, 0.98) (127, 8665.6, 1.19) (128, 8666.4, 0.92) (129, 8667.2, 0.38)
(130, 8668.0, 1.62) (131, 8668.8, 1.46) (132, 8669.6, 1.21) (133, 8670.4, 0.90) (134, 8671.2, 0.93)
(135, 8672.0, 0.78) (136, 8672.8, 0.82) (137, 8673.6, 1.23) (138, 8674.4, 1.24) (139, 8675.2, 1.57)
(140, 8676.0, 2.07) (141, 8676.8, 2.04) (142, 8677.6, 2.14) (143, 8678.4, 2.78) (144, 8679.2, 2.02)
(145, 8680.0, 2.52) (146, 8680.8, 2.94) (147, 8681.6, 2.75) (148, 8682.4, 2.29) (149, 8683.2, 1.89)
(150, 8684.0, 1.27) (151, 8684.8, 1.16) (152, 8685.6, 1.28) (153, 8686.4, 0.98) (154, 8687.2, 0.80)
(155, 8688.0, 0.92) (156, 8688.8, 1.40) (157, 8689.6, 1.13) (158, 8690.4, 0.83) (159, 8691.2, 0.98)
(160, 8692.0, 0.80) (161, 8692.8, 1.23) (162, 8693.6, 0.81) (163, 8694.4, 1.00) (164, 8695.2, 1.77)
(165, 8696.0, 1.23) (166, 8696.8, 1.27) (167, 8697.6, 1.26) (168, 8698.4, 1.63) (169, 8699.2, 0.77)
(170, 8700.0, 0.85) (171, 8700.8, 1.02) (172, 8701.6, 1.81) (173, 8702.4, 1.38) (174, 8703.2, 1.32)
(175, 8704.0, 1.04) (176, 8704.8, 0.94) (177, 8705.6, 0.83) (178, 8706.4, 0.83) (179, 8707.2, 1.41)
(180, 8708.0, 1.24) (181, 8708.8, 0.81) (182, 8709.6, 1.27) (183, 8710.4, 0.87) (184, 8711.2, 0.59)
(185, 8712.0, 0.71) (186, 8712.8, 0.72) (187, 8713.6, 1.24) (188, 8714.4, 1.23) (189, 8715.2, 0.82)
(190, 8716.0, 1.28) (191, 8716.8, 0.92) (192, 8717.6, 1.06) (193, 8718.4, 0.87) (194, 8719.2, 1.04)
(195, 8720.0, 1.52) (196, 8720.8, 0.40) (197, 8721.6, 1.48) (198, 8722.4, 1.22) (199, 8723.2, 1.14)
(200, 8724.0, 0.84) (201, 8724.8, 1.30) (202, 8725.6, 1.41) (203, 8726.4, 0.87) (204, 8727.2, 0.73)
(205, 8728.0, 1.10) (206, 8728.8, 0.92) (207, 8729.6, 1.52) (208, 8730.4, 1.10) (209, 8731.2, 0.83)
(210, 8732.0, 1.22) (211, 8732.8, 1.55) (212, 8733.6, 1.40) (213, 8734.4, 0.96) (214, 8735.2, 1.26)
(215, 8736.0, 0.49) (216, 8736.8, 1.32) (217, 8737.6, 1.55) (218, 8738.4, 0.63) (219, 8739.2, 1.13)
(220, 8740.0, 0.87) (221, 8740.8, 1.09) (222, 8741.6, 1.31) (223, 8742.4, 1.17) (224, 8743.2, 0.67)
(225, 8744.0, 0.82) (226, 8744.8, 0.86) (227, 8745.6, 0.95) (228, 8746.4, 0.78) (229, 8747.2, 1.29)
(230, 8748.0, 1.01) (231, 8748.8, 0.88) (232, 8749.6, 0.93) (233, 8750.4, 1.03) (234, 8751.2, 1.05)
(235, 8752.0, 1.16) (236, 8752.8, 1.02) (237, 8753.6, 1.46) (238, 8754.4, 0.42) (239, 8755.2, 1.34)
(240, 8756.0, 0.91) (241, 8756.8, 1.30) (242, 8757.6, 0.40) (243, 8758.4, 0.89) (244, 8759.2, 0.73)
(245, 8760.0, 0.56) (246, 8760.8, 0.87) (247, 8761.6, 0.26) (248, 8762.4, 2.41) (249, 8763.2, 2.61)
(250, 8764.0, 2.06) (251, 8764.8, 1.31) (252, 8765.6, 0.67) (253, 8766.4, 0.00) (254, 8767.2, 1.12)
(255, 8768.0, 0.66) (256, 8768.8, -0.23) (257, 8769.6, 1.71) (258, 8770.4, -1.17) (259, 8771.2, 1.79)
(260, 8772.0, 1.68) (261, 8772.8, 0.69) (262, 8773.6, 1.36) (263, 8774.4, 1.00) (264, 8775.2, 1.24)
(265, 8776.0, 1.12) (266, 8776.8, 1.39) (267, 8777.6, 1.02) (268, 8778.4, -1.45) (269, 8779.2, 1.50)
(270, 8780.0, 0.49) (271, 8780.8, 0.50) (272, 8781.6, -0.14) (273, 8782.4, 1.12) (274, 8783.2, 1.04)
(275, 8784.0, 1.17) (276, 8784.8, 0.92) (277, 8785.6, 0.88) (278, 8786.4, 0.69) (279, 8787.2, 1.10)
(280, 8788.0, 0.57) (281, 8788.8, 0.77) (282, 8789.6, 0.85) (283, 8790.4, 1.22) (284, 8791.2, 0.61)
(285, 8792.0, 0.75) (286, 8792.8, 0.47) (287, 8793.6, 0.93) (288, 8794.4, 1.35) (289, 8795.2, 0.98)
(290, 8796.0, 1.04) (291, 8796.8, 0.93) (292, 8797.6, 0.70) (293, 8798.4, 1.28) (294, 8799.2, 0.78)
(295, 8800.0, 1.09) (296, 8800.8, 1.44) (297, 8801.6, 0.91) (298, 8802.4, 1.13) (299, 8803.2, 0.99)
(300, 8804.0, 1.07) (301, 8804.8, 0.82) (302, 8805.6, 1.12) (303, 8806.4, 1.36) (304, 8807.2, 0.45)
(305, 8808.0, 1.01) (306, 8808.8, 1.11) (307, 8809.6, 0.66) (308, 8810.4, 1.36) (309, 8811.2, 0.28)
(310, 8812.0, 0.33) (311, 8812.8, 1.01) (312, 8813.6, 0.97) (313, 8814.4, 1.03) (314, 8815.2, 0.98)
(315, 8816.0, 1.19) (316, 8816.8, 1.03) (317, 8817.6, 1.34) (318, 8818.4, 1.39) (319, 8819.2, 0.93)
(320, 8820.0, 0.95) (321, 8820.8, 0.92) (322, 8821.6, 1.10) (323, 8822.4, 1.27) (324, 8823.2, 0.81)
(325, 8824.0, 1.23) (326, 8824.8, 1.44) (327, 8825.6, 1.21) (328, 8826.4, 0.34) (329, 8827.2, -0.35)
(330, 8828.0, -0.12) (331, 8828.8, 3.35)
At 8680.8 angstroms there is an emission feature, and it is [N II]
